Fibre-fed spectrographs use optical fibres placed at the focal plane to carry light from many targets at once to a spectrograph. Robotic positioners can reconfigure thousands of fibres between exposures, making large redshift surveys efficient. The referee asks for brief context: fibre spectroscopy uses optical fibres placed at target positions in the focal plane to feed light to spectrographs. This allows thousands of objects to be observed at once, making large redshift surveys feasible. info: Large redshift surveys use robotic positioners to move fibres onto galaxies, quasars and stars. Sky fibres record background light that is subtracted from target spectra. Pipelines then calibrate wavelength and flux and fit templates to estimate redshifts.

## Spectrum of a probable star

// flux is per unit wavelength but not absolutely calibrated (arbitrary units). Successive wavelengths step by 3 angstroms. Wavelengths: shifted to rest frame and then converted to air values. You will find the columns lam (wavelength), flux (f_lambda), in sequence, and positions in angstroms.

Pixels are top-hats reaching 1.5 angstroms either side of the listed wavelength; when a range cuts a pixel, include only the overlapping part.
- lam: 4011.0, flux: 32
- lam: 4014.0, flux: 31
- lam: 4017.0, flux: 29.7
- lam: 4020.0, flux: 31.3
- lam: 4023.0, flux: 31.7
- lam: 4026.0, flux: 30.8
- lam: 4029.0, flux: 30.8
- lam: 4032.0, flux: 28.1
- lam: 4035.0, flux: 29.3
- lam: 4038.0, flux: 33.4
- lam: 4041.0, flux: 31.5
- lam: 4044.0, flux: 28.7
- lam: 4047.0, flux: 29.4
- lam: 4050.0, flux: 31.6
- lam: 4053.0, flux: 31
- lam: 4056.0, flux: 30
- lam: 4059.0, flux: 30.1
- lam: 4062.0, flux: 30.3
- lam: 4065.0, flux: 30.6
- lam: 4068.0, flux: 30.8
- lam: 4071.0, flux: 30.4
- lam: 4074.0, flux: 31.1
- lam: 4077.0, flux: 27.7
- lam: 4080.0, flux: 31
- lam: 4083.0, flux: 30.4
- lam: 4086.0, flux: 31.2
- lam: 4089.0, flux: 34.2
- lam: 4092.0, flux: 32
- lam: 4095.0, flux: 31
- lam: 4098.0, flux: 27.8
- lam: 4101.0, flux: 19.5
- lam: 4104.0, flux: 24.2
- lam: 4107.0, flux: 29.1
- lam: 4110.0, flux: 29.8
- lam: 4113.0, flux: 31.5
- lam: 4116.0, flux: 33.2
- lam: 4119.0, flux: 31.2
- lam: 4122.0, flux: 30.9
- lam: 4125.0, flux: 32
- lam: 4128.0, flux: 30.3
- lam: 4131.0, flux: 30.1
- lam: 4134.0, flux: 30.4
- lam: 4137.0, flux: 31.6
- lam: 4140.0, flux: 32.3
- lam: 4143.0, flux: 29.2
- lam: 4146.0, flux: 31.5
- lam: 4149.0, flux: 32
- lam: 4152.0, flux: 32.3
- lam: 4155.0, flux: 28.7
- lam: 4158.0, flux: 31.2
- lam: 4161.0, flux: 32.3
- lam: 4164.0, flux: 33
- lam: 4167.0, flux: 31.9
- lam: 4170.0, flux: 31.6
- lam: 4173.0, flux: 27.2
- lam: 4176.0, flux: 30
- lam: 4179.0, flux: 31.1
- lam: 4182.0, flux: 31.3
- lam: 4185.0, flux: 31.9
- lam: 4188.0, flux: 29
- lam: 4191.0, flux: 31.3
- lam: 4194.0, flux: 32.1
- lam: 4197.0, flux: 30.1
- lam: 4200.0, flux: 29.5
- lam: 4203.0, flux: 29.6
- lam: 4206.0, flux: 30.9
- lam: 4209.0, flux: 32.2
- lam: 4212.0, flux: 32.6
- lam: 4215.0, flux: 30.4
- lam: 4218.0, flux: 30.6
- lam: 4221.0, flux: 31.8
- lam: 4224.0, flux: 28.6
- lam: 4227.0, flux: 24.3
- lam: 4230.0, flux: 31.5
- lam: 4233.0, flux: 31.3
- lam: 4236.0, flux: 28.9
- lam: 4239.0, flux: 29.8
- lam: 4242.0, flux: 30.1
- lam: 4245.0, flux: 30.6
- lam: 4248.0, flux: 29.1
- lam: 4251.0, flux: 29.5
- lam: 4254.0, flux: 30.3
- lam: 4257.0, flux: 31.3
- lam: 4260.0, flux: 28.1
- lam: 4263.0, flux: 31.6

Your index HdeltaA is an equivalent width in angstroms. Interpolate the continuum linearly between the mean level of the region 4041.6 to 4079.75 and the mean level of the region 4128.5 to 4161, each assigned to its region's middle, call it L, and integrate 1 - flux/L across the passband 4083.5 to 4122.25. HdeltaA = 1.2 angstroms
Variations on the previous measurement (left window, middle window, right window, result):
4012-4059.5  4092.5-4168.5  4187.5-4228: 0.3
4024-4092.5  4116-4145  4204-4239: -0.5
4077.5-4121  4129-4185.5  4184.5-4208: -1.5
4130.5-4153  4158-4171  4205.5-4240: -0.5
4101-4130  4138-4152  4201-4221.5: -0.6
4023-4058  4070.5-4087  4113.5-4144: 0.3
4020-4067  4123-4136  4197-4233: -0.2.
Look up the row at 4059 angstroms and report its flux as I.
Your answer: 30.1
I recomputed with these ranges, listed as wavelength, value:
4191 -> 31.3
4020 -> 31.3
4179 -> 31.1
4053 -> 31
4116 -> 33.2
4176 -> 30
